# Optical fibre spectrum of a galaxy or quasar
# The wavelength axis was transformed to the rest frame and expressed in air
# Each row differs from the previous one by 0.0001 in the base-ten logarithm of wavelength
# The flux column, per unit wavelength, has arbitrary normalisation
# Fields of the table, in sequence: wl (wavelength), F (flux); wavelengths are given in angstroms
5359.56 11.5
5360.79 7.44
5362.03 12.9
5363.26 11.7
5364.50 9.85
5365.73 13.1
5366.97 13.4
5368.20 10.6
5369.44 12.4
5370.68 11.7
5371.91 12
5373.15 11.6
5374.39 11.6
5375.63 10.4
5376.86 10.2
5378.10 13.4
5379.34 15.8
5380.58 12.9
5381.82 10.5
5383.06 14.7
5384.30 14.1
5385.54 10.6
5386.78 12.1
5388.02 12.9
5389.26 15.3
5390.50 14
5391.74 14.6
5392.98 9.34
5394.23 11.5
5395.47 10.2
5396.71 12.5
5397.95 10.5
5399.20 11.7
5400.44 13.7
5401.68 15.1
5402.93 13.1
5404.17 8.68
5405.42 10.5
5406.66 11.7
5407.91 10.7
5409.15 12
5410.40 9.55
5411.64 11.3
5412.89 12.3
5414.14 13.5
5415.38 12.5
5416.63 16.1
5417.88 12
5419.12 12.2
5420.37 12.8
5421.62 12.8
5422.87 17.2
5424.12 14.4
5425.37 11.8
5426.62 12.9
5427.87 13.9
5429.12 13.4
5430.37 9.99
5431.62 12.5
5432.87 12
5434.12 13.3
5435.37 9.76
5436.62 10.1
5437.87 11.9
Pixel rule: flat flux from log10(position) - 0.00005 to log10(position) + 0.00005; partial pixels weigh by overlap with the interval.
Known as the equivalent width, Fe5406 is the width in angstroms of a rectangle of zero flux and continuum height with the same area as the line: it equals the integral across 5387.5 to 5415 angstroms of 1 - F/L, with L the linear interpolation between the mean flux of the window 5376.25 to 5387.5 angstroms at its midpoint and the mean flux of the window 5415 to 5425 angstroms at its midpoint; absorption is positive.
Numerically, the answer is 2.4 angstroms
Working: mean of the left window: 12.7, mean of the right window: 13.7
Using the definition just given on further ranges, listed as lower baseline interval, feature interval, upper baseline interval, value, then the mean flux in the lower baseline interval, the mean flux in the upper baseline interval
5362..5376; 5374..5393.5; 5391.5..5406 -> -1.6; 11.7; 11.7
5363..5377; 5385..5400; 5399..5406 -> -0.2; 11.6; 12.2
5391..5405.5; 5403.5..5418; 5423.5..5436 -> 0.4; 11.8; 12.4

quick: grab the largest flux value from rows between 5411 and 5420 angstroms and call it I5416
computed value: 16.1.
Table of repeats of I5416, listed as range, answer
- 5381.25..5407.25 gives 15.3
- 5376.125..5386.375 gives 15.8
